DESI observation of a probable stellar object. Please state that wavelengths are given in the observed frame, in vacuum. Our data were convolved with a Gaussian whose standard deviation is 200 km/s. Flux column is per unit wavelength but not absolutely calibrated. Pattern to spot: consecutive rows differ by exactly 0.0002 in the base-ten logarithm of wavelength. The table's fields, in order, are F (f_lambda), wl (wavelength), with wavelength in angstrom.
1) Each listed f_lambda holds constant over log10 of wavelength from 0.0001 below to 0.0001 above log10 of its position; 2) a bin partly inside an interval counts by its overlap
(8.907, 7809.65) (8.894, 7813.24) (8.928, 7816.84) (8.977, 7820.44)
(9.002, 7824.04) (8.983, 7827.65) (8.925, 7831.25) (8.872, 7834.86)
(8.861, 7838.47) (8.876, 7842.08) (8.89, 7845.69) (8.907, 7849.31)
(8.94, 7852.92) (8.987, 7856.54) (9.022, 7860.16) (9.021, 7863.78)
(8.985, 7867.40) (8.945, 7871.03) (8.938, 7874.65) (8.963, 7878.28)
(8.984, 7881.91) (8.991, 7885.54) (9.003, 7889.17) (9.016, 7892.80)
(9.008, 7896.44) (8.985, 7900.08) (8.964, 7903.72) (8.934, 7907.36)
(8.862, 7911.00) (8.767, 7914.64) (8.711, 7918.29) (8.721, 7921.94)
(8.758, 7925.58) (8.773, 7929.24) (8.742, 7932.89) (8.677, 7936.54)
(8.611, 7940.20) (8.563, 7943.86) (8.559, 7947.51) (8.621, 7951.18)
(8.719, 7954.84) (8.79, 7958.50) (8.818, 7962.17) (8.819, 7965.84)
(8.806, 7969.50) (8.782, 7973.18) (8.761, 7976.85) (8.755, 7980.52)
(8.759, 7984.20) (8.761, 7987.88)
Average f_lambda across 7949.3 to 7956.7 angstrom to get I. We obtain 8.67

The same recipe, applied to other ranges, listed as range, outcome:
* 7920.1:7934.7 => 8.75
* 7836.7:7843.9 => 8.87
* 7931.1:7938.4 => 8.71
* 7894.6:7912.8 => 8.95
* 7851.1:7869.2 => 8.99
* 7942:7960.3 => 8.65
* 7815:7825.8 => 8.97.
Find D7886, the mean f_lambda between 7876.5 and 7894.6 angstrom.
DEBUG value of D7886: 8.99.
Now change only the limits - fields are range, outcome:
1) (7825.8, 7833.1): 8.95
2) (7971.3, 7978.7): 8.77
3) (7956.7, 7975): 8.8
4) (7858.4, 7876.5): 8.98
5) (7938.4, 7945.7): 8.59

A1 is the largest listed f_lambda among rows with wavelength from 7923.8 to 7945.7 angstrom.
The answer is 8.773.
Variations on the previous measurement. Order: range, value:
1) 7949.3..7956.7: 8.719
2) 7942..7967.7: 8.819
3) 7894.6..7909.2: 9.008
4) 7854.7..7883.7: 9.022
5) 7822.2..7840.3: 9.002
